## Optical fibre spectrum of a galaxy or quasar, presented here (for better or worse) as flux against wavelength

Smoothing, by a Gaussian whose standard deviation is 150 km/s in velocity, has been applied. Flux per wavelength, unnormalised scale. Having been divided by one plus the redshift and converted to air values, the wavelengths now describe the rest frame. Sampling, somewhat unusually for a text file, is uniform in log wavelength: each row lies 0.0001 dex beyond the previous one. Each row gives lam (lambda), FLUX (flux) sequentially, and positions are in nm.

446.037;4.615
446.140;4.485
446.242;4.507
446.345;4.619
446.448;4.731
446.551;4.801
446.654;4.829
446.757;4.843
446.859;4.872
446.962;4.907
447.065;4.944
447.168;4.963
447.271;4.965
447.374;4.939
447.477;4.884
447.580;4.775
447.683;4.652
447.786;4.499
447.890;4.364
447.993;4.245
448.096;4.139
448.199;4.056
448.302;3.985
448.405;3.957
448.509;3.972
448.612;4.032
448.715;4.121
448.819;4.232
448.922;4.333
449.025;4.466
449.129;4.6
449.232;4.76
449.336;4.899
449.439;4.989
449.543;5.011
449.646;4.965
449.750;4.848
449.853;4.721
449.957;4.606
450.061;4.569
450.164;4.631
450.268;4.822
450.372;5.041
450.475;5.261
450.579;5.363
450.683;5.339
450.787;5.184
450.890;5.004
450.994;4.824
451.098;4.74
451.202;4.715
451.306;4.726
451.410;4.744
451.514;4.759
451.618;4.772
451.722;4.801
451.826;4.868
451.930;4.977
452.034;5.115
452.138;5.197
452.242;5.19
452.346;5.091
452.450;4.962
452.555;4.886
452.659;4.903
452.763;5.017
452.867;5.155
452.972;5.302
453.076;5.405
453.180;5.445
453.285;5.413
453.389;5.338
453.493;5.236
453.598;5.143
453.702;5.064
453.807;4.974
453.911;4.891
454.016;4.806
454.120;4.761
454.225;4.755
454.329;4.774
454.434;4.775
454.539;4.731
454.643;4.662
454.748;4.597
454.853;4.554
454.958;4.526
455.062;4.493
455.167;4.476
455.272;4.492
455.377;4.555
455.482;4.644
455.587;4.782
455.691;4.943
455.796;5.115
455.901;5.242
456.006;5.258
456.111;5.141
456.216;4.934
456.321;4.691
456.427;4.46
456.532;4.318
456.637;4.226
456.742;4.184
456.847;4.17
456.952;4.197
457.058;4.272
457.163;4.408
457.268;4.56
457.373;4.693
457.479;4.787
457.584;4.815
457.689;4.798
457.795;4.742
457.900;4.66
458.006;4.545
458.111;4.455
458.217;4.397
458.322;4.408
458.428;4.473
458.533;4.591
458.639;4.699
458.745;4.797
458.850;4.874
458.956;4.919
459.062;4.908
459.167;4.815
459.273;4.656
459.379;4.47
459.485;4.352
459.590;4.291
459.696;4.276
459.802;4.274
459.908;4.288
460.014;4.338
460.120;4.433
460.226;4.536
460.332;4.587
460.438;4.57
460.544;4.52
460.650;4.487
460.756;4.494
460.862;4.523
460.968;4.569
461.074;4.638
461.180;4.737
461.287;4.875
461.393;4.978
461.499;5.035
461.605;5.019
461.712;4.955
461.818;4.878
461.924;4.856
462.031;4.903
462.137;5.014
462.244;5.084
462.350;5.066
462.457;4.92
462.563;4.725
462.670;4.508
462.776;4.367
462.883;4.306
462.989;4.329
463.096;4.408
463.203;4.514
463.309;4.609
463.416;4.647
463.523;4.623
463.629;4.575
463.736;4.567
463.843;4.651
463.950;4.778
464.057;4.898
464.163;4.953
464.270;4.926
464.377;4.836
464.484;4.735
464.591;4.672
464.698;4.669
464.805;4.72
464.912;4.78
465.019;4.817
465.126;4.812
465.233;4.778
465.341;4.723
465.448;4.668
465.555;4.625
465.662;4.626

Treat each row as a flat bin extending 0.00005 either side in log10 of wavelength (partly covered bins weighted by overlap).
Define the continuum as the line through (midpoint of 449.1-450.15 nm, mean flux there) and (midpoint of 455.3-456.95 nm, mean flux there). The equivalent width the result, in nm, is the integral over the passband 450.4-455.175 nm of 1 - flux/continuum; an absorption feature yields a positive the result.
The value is -0.210 nm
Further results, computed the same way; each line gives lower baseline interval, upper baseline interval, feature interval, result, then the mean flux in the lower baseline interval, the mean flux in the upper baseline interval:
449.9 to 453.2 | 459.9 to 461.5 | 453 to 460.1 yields 0.109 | 4.98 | 4.6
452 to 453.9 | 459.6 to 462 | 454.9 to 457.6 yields 0.167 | 5.15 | 4.63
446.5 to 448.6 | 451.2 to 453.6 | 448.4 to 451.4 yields 0.049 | 4.57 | 5.05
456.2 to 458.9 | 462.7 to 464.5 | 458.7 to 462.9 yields -0.080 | 4.54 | 4.63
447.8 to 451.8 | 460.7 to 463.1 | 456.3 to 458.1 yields 0.082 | 4.65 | 4.75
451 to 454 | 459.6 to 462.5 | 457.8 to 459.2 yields 0.038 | 5.02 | 4.69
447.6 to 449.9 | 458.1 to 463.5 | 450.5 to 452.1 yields -0.159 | 4.45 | 4.64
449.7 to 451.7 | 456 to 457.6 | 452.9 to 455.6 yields -0.108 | 4.88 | 4.54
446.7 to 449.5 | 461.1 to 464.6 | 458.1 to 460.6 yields 0.087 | 4.53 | 4.76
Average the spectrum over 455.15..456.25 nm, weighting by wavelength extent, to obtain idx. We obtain 4.88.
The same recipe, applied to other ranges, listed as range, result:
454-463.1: 4.65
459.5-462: 4.61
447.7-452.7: 4.71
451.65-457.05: 4.85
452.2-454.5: 5.06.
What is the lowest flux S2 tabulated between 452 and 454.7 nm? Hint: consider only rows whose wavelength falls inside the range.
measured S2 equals 4.662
